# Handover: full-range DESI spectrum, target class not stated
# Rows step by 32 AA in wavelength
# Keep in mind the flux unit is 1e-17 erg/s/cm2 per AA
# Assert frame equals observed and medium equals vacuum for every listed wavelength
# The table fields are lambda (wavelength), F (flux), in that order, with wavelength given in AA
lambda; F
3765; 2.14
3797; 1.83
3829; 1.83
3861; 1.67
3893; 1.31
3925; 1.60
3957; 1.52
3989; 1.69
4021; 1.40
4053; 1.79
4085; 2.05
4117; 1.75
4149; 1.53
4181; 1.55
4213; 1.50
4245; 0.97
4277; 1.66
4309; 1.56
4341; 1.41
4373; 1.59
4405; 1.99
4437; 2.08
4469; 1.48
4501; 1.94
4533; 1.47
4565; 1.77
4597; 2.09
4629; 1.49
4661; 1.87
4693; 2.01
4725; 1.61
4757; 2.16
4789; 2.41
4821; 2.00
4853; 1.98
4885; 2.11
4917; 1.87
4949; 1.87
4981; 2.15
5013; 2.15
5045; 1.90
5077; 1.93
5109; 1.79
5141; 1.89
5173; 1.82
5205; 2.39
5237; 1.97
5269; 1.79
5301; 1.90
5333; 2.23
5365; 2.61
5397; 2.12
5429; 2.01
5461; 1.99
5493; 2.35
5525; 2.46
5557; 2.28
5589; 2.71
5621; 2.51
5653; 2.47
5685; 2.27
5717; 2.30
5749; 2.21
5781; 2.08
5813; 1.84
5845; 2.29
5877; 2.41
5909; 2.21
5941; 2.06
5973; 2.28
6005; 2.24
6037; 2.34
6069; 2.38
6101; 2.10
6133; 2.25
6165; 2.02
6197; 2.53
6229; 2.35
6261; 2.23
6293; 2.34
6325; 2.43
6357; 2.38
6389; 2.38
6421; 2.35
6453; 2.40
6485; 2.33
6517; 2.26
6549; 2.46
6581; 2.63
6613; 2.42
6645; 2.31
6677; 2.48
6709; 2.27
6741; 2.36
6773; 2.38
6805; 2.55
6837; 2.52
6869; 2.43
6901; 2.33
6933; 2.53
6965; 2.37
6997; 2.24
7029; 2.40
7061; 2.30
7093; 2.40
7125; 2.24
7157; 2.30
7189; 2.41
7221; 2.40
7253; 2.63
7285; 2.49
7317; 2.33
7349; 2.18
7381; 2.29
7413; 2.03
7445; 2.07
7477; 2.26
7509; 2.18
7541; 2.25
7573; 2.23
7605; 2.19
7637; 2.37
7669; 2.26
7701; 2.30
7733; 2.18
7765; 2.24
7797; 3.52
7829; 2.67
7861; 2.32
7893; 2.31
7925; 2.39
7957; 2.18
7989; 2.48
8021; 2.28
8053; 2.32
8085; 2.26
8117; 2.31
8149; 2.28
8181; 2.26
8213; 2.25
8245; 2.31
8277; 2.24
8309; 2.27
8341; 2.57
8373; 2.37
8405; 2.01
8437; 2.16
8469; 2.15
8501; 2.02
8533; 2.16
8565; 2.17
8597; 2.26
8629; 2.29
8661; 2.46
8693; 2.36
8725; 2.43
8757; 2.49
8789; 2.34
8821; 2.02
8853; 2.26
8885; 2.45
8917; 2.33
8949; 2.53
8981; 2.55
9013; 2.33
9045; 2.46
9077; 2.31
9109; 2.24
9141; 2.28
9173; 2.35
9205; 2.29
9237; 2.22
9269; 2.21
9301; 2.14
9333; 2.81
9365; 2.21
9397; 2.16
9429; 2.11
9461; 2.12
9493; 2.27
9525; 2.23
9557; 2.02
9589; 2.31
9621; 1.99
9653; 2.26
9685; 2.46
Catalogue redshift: 0.19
